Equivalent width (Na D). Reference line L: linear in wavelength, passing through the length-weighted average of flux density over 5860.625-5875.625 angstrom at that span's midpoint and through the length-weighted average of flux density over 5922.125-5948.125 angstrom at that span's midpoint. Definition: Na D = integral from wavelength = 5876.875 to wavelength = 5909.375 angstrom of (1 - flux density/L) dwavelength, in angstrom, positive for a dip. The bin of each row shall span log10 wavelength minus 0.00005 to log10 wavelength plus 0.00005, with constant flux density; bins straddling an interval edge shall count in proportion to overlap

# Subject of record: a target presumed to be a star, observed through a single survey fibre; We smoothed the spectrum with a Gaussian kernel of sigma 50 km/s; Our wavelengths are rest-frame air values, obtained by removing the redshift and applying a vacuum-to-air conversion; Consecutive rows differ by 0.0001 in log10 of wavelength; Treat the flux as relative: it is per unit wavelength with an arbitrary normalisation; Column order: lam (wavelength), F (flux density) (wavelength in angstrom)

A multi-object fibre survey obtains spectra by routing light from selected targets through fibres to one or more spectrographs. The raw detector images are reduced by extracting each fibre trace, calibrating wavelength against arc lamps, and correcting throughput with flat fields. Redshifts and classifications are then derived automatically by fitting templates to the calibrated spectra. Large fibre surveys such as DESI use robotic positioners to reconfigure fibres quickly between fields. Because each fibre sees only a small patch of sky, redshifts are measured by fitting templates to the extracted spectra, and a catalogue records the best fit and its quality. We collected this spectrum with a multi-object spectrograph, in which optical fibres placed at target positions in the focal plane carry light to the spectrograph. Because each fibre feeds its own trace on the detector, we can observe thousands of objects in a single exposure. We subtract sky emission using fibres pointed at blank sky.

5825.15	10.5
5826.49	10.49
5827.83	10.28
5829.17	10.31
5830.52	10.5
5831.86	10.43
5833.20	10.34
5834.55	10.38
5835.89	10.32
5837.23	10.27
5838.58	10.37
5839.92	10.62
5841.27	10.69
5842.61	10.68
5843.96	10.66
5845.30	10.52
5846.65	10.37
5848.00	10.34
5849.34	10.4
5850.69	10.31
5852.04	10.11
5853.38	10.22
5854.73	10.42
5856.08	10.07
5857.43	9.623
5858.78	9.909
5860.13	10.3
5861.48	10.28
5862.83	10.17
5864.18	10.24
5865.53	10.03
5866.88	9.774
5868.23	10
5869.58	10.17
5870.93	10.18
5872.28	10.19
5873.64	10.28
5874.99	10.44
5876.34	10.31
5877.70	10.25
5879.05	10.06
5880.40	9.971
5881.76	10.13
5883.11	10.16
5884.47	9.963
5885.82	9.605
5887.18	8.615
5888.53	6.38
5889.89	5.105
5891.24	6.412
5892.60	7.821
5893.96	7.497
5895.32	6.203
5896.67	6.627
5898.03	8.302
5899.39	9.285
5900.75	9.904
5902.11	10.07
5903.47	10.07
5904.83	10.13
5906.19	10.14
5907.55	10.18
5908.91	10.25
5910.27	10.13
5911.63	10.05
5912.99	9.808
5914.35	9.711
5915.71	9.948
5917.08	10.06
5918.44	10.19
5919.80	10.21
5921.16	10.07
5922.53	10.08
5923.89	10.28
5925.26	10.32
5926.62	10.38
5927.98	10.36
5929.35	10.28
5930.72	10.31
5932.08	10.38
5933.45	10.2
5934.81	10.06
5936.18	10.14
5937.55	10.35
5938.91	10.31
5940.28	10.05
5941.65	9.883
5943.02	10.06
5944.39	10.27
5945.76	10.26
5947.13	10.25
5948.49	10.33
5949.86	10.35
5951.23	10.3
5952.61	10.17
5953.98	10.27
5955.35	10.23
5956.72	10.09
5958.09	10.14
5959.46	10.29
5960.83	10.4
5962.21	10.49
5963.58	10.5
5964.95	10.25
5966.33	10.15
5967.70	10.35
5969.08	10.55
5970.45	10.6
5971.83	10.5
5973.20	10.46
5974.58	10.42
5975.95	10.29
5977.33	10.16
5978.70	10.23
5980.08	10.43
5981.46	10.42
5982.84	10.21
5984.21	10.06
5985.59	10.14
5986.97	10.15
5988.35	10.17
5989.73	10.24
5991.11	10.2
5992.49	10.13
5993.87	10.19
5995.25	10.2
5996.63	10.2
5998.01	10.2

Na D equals 4.2 angstrom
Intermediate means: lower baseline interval 10.2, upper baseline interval 10.2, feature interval 8.88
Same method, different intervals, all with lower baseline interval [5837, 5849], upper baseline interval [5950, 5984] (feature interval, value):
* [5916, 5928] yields 0.2 angstrom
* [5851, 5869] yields 0.7 angstrom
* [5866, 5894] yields 3.2 angstrom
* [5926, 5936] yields 0.1 angstrom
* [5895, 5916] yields 1.9 angstrom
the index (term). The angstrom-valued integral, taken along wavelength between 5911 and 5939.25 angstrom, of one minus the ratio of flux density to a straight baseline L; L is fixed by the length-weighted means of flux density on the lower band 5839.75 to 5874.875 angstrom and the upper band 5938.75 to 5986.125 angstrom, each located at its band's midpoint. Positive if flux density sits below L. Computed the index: 0.29 angstrom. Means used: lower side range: 10.2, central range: 10.2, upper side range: 10.3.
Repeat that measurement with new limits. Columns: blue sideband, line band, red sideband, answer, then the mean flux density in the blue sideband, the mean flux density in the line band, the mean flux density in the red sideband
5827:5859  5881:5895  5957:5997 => 2.98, 10.3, 8.12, 10.3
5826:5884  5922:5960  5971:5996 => 0.11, 10.3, 10.2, 10.3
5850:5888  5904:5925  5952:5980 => 0.20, 10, 10.1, 10.3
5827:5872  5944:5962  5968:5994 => 0.05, 10.3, 10.3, 10.3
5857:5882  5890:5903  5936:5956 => 2.86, 10.1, 7.92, 10.2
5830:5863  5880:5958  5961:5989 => 5.23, 10.3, 9.64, 10.3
